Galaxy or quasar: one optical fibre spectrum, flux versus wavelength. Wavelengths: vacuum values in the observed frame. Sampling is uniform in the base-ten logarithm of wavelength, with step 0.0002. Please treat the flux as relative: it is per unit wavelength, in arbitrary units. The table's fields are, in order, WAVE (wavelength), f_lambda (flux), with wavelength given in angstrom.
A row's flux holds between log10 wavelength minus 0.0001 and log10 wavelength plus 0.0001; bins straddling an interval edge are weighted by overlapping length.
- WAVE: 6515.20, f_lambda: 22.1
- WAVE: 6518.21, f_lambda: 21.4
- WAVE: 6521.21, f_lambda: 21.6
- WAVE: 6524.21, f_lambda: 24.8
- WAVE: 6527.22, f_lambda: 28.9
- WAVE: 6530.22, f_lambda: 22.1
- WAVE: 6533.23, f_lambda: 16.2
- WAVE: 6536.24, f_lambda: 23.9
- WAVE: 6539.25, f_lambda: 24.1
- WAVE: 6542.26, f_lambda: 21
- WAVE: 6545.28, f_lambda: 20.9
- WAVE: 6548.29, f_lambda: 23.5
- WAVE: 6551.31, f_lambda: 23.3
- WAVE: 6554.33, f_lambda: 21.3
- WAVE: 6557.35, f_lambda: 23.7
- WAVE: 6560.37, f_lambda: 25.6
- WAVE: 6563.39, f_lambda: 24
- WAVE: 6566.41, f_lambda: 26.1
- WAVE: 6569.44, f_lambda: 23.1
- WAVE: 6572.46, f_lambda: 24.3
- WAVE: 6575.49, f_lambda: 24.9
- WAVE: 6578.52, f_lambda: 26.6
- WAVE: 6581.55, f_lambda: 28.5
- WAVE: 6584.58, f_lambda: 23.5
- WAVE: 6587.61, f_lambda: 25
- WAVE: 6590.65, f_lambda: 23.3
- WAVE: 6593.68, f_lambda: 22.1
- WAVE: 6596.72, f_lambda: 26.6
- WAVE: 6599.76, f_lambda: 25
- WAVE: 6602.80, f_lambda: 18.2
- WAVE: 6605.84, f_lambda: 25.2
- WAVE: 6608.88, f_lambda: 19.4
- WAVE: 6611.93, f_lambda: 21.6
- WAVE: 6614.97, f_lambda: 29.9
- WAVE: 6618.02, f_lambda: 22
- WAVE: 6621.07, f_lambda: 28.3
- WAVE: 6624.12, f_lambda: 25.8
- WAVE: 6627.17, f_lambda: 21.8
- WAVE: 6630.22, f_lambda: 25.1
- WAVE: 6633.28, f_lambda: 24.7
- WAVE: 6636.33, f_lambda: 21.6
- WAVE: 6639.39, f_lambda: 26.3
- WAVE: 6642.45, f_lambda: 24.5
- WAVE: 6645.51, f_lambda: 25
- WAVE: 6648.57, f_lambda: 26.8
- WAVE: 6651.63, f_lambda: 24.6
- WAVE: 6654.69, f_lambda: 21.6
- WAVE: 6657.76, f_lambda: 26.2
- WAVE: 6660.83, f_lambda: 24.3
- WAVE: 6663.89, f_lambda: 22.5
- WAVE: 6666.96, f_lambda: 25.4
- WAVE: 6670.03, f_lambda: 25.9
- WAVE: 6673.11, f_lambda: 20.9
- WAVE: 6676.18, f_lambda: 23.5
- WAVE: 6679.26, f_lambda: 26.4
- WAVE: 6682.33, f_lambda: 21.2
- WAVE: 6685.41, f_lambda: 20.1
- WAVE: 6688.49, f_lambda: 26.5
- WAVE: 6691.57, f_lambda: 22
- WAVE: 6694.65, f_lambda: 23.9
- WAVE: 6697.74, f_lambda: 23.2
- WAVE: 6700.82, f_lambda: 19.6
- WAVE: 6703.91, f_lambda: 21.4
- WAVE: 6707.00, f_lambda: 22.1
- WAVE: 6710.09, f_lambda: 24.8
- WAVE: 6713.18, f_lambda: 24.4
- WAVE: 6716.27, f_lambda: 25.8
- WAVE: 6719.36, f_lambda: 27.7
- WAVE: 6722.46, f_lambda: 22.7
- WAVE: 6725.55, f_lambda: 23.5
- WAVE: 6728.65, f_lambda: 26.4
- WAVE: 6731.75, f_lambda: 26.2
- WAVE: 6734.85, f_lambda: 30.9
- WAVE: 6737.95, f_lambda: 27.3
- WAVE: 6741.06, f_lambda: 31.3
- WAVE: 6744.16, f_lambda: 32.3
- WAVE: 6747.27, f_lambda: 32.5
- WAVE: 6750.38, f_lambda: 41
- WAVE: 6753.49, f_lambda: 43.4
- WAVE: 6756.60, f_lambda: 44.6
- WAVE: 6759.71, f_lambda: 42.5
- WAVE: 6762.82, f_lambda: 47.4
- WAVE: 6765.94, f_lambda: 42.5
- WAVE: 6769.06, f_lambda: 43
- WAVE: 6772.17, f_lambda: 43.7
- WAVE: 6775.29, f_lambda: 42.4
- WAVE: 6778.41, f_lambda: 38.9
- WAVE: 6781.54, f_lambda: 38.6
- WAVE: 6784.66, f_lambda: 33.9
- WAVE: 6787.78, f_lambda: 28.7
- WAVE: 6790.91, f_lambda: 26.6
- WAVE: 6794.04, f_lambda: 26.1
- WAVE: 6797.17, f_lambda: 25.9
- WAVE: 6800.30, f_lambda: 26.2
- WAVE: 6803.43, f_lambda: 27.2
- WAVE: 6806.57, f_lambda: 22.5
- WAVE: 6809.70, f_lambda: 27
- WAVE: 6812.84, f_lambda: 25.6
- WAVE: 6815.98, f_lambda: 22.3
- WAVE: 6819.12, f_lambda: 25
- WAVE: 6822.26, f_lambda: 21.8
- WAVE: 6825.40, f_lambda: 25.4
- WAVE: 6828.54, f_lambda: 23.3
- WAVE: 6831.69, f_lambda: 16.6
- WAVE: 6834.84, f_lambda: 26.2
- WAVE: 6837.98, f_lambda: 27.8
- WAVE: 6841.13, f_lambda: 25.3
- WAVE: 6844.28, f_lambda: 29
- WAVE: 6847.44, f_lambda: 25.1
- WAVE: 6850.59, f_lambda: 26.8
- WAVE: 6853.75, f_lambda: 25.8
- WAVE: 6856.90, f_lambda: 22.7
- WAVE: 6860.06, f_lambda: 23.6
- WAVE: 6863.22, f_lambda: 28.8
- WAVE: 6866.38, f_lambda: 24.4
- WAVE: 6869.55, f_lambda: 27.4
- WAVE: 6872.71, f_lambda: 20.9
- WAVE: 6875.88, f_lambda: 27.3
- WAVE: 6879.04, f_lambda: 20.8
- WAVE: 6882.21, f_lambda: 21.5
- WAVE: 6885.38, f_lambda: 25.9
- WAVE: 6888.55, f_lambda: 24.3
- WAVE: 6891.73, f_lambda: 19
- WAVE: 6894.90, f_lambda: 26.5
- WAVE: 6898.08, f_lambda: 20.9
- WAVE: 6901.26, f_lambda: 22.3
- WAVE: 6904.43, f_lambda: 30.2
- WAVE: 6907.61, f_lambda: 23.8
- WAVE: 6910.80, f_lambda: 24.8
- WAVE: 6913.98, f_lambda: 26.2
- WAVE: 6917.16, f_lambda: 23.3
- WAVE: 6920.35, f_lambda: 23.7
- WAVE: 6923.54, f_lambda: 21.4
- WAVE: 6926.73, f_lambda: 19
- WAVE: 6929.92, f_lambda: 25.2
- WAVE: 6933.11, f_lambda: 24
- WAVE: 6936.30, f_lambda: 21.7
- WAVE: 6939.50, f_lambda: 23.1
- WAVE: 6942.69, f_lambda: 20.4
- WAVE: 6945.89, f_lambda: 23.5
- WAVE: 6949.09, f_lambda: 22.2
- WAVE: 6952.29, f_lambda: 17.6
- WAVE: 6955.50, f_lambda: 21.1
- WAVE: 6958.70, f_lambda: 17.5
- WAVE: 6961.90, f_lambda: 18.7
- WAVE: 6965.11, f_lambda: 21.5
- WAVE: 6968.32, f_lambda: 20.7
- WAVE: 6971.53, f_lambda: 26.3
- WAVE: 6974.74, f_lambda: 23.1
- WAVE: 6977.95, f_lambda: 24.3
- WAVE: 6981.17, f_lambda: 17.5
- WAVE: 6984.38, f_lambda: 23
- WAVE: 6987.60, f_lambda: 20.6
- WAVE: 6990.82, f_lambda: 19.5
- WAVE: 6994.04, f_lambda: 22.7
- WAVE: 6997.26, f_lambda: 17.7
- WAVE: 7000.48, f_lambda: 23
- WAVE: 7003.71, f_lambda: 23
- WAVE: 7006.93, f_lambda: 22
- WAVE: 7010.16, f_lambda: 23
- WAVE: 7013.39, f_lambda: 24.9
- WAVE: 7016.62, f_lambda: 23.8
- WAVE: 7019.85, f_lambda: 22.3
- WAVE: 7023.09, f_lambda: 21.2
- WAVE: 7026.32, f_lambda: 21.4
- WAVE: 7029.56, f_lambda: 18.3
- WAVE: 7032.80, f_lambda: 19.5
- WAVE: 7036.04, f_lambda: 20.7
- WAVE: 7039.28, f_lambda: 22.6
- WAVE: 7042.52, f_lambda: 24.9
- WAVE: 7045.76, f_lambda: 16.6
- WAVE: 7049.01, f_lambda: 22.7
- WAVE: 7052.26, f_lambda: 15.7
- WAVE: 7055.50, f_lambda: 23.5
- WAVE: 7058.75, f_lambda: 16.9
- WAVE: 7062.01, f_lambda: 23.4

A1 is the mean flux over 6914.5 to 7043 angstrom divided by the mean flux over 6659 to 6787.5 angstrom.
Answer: 0.73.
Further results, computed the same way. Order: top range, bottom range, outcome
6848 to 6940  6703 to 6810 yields 0.75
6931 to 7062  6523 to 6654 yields 0.89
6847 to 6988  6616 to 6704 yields 0.97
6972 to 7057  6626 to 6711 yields 0.91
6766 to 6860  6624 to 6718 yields 1.19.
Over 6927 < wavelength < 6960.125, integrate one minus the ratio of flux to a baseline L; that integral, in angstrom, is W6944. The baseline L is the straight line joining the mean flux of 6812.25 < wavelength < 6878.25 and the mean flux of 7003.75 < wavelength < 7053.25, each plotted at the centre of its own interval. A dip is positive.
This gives 2.1 angstrom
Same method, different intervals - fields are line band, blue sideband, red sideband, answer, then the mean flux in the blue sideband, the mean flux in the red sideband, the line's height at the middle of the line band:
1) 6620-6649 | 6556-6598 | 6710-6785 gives 3.31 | 24.8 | 34.5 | 28.1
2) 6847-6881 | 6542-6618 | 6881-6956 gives -2.46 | 23.9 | 23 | 23.2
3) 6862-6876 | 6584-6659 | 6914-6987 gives -1.94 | 24.2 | 21.8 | 22.4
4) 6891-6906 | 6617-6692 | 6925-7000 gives -1.44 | 24.2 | 21.4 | 21.9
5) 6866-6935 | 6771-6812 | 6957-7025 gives 5.92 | 31.1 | 21.7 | 26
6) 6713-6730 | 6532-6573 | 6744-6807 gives 3.99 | 22.9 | 36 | 32.8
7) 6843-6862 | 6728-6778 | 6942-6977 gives 2.69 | 37.6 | 21.2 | 29.7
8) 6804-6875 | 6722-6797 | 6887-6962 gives 9.99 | 34.9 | 22.6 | 28.9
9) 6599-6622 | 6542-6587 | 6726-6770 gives 3.06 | 24.1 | 36.1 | 27.1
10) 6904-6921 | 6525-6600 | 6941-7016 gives -2.49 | 23.9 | 21.5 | 21.9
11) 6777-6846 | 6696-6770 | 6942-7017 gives 3.14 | 31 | 21.5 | 28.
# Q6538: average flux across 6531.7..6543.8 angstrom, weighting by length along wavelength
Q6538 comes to 21.3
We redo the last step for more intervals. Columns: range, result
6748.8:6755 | 42.1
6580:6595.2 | 24.5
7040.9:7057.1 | 20.7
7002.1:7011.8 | 22.7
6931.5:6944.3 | 22.3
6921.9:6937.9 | 22.3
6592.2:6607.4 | 23.4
